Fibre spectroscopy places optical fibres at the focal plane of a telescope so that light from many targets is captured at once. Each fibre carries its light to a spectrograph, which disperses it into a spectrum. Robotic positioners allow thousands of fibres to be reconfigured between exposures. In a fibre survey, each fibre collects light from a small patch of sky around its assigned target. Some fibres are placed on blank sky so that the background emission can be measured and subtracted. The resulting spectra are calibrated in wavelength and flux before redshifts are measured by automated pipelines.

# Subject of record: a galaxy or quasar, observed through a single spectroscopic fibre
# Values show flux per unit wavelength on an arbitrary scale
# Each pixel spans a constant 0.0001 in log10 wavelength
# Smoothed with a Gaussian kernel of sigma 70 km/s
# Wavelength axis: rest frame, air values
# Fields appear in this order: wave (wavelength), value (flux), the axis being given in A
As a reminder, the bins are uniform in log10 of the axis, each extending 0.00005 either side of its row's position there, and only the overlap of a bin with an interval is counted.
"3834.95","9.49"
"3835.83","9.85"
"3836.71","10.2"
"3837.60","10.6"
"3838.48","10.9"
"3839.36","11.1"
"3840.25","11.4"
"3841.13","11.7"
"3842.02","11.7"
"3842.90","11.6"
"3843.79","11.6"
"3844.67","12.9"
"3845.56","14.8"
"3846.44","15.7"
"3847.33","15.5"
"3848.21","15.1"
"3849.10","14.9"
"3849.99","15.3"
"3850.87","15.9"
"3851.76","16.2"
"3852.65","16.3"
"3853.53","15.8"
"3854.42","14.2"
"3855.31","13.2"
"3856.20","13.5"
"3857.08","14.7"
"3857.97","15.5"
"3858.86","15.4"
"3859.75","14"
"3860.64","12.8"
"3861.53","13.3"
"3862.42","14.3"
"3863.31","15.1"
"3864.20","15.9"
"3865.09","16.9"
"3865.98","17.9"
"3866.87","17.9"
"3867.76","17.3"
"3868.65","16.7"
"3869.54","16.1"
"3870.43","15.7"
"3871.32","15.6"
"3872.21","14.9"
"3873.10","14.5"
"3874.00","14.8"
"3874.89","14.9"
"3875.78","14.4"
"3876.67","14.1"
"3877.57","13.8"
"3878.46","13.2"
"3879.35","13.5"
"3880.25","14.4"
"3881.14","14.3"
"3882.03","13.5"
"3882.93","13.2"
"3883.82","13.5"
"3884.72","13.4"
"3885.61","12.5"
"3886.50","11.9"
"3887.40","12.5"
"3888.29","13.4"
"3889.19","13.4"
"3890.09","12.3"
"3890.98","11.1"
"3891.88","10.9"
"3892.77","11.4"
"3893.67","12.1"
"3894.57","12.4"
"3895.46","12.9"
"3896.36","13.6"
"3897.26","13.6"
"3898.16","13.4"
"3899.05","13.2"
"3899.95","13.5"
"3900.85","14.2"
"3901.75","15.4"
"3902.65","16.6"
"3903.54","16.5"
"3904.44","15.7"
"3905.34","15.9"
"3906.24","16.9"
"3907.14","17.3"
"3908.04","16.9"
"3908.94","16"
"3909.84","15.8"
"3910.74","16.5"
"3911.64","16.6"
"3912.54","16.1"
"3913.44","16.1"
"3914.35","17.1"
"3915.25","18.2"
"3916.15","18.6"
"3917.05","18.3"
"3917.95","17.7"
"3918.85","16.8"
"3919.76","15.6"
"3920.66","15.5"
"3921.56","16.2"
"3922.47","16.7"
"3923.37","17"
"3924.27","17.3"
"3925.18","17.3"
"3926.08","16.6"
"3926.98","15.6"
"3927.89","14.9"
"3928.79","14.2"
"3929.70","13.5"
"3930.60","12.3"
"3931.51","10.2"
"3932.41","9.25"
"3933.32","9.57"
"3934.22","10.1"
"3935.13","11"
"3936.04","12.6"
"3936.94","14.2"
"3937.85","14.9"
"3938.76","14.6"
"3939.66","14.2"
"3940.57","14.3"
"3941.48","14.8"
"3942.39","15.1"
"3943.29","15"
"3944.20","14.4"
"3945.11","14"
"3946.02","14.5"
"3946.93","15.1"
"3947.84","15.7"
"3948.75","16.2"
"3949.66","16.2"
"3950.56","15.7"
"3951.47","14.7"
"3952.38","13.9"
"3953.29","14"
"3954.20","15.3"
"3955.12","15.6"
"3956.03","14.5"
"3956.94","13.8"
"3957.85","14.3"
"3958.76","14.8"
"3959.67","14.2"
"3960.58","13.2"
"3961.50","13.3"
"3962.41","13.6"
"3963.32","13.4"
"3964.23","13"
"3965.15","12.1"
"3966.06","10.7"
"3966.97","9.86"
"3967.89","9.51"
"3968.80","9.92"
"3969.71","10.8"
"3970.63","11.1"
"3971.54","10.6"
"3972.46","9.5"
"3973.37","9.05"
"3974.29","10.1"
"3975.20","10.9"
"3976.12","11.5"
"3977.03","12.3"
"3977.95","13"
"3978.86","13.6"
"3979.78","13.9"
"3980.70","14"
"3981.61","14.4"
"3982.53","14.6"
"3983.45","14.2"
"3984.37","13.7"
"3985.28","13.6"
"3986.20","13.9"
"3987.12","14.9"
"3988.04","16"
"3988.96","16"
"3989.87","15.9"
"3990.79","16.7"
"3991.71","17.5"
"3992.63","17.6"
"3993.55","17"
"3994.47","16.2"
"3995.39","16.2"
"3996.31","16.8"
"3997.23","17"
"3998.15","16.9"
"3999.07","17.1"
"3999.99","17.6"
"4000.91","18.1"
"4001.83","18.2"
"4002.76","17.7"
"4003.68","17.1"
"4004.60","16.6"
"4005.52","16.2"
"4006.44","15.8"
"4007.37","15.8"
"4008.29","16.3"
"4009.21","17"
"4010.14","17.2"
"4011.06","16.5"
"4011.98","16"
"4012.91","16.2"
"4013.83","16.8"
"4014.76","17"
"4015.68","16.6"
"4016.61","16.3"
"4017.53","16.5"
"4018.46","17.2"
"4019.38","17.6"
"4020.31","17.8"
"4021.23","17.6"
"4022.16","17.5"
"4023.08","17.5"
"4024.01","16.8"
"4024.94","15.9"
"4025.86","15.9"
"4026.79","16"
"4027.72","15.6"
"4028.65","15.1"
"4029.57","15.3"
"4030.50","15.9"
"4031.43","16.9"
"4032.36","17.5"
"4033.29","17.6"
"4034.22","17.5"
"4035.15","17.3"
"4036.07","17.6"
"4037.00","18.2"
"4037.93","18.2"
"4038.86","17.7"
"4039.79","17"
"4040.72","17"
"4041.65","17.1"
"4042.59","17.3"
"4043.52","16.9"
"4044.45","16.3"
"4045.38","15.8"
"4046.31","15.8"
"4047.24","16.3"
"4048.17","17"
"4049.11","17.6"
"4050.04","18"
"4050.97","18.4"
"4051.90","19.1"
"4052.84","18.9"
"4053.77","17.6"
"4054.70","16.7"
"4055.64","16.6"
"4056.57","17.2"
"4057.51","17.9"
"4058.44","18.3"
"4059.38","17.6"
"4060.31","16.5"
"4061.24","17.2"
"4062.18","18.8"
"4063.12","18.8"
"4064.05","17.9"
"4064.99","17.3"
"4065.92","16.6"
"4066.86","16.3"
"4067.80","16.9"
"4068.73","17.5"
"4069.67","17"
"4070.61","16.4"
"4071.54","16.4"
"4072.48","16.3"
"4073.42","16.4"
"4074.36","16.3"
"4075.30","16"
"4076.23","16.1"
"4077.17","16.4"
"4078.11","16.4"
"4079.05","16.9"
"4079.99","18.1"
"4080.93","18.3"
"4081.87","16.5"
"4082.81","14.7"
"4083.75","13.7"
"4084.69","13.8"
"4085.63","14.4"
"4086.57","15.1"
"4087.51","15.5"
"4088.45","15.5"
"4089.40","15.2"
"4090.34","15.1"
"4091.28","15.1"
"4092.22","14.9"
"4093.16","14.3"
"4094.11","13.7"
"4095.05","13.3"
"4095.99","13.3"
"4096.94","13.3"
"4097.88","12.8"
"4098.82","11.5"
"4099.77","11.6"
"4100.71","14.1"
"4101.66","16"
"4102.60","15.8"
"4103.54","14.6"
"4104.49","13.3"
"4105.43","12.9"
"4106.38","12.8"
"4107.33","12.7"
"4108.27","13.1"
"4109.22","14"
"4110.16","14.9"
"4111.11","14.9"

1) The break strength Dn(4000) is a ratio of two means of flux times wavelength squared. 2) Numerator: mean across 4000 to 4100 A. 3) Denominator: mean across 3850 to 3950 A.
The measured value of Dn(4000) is 1.2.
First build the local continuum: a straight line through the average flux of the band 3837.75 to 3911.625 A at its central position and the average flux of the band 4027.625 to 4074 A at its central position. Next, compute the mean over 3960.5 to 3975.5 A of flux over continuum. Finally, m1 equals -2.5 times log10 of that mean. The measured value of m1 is 0.38 mag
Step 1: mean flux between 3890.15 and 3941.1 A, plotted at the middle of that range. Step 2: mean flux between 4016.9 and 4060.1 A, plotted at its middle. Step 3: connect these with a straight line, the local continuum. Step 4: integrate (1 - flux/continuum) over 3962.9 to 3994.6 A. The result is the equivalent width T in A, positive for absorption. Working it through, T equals 5.6 A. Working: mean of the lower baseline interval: 14.7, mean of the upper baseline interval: 17.1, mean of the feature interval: 13.1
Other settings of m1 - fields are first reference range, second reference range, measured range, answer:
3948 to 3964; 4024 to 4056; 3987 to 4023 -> -0.058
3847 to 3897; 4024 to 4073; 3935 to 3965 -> 0.084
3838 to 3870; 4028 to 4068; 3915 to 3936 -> 0.051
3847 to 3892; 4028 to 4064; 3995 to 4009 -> -0.020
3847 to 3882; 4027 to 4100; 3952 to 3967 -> 0.154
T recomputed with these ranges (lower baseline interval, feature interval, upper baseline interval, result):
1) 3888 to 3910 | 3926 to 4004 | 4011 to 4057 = 7.6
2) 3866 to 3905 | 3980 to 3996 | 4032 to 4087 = 0.4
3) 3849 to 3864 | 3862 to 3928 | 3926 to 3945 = -4.9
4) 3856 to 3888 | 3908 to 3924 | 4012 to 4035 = -1.6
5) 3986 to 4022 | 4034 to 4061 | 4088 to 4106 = -3.3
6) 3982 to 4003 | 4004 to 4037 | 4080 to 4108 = -2.1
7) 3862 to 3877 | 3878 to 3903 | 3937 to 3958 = 3.7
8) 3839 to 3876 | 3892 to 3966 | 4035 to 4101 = 2.7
